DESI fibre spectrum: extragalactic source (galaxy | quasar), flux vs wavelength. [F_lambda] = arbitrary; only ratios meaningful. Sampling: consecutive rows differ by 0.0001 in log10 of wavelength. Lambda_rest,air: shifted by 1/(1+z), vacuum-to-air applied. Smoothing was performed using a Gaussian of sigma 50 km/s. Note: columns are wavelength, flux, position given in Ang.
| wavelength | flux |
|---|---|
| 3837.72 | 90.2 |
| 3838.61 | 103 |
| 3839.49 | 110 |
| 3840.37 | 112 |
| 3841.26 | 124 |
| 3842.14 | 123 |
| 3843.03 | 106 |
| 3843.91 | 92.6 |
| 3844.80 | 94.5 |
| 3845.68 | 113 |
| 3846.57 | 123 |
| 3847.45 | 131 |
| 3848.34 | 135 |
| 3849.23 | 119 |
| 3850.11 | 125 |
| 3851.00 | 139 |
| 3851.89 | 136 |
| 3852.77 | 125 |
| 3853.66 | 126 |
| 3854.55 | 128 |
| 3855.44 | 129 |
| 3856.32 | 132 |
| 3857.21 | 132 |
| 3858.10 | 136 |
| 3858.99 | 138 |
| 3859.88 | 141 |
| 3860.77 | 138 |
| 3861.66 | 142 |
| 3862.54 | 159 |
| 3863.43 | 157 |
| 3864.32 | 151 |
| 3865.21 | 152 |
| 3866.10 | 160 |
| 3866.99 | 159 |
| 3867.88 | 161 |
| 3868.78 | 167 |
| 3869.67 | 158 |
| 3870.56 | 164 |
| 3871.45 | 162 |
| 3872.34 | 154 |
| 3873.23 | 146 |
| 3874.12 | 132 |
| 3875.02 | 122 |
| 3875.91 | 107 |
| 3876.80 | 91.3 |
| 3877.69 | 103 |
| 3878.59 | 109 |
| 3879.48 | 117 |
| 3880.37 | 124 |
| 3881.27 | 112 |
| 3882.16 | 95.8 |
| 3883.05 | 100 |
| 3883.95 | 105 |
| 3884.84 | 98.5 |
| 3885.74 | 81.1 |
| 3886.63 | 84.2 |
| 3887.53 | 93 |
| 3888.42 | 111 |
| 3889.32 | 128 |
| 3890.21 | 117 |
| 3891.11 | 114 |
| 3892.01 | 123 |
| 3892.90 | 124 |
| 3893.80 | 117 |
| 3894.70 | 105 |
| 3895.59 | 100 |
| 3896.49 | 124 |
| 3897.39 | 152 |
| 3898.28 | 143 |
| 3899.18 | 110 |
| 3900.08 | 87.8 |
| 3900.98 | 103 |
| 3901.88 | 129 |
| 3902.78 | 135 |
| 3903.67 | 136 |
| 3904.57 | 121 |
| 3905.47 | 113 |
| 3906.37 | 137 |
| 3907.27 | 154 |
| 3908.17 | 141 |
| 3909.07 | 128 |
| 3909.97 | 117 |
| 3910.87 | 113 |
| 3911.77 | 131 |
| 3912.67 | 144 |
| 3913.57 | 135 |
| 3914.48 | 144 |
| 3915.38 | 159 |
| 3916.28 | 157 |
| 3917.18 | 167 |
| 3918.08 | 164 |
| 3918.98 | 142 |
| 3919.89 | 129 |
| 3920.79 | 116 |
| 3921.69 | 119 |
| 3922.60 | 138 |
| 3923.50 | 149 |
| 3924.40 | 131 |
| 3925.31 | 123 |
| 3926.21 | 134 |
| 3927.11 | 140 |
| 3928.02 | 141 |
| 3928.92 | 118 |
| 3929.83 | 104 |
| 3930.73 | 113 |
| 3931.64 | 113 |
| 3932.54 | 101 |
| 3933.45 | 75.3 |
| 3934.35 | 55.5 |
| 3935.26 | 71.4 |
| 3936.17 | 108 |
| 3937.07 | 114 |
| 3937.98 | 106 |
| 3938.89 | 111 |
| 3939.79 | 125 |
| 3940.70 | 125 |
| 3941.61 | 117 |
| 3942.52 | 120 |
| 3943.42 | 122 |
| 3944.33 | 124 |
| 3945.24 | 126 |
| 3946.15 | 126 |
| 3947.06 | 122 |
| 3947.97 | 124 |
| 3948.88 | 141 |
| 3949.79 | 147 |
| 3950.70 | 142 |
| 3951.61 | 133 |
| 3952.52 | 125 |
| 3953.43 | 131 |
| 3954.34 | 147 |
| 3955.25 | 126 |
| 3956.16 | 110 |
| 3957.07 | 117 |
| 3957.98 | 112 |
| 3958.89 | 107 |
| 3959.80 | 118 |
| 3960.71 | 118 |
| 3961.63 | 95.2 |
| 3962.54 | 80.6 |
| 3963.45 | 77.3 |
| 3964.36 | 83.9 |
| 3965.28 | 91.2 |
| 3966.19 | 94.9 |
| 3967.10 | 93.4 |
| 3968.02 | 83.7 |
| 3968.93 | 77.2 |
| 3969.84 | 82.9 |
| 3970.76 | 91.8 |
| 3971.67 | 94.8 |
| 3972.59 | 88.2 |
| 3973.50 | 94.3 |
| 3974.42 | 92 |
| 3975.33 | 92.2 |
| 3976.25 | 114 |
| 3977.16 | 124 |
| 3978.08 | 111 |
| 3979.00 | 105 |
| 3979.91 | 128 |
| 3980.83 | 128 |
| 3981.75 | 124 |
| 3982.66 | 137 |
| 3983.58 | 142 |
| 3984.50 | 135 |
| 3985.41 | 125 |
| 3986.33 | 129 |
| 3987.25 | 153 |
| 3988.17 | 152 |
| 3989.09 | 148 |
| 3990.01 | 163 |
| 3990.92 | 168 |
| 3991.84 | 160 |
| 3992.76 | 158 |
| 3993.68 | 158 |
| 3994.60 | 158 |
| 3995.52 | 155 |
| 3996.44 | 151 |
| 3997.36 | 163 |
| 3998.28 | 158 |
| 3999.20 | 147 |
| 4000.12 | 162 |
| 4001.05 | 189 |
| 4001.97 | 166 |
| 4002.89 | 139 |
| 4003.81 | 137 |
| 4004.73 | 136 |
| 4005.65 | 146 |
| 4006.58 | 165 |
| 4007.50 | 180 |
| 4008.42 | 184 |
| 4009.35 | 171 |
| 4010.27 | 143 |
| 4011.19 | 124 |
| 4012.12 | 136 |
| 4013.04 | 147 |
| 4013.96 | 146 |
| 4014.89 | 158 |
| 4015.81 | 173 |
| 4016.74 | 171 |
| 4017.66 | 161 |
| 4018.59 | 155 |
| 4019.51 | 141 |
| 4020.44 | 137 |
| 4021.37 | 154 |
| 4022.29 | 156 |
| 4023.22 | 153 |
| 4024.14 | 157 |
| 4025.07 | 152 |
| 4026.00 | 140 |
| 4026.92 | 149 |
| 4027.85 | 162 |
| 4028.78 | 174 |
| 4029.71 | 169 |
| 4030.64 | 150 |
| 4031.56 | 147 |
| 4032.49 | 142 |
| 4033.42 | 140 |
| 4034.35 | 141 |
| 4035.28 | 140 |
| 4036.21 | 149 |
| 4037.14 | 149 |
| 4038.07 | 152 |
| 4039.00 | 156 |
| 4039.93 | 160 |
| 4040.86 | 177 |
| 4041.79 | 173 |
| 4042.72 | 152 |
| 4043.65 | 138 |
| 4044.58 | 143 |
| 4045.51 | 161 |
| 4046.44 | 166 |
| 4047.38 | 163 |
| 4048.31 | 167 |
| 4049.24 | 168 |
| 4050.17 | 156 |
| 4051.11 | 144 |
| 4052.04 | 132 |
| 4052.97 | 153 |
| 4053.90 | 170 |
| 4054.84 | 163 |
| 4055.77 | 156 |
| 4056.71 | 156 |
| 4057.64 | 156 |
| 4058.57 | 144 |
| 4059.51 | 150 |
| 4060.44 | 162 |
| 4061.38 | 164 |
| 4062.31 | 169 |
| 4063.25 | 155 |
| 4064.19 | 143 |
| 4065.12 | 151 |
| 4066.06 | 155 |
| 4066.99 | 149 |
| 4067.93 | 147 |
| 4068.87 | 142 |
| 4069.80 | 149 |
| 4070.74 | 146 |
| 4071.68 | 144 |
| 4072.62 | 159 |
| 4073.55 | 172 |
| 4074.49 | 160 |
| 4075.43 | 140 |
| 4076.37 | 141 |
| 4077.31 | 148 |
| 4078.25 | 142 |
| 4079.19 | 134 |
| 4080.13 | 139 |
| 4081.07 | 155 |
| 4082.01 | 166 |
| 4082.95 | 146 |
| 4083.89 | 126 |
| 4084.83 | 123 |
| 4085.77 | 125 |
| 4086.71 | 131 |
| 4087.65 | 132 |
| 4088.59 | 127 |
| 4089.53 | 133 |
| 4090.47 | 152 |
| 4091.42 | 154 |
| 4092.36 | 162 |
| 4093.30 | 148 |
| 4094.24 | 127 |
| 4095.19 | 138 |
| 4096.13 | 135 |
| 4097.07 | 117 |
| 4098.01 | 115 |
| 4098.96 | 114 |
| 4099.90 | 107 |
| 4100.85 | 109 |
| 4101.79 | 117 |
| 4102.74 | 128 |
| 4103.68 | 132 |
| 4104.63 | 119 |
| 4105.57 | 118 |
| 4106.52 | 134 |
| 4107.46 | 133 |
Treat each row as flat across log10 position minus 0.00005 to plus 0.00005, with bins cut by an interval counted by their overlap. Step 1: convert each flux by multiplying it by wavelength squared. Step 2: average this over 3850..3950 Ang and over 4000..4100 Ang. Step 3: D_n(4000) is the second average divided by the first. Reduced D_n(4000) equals 1.3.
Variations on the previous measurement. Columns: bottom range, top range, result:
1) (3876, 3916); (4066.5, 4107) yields 1.27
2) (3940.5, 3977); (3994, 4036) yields 1.44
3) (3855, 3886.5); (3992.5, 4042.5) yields 1.26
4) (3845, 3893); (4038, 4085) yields 1.31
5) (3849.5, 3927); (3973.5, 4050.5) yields 1.22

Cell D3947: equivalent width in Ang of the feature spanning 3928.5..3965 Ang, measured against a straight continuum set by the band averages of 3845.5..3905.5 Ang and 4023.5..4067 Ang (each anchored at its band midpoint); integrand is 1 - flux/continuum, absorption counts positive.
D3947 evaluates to 6.7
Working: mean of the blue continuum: 127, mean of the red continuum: 155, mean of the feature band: 113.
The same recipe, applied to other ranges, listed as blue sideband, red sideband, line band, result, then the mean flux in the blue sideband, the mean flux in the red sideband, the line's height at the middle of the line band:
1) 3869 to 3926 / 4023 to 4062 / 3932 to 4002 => 9.2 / 125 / 155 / 140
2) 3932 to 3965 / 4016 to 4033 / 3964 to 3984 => 3.8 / 113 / 154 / 127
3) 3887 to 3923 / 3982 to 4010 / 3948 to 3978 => 7.7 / 128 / 154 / 145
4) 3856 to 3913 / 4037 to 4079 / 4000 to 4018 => -1.2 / 127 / 154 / 147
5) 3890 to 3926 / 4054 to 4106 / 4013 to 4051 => -4.5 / 130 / 142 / 139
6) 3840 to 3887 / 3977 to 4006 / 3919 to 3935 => 2.2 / 128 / 146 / 137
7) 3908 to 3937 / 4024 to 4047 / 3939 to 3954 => 0.4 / 125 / 153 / 131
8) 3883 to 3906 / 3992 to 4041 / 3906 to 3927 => -2.9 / 114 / 154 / 121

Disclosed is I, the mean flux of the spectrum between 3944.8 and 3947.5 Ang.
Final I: 125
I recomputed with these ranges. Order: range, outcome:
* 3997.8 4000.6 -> 155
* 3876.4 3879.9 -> 105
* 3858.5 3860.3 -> 139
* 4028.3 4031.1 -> 164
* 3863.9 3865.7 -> 152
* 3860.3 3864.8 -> 150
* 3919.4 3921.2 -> 123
